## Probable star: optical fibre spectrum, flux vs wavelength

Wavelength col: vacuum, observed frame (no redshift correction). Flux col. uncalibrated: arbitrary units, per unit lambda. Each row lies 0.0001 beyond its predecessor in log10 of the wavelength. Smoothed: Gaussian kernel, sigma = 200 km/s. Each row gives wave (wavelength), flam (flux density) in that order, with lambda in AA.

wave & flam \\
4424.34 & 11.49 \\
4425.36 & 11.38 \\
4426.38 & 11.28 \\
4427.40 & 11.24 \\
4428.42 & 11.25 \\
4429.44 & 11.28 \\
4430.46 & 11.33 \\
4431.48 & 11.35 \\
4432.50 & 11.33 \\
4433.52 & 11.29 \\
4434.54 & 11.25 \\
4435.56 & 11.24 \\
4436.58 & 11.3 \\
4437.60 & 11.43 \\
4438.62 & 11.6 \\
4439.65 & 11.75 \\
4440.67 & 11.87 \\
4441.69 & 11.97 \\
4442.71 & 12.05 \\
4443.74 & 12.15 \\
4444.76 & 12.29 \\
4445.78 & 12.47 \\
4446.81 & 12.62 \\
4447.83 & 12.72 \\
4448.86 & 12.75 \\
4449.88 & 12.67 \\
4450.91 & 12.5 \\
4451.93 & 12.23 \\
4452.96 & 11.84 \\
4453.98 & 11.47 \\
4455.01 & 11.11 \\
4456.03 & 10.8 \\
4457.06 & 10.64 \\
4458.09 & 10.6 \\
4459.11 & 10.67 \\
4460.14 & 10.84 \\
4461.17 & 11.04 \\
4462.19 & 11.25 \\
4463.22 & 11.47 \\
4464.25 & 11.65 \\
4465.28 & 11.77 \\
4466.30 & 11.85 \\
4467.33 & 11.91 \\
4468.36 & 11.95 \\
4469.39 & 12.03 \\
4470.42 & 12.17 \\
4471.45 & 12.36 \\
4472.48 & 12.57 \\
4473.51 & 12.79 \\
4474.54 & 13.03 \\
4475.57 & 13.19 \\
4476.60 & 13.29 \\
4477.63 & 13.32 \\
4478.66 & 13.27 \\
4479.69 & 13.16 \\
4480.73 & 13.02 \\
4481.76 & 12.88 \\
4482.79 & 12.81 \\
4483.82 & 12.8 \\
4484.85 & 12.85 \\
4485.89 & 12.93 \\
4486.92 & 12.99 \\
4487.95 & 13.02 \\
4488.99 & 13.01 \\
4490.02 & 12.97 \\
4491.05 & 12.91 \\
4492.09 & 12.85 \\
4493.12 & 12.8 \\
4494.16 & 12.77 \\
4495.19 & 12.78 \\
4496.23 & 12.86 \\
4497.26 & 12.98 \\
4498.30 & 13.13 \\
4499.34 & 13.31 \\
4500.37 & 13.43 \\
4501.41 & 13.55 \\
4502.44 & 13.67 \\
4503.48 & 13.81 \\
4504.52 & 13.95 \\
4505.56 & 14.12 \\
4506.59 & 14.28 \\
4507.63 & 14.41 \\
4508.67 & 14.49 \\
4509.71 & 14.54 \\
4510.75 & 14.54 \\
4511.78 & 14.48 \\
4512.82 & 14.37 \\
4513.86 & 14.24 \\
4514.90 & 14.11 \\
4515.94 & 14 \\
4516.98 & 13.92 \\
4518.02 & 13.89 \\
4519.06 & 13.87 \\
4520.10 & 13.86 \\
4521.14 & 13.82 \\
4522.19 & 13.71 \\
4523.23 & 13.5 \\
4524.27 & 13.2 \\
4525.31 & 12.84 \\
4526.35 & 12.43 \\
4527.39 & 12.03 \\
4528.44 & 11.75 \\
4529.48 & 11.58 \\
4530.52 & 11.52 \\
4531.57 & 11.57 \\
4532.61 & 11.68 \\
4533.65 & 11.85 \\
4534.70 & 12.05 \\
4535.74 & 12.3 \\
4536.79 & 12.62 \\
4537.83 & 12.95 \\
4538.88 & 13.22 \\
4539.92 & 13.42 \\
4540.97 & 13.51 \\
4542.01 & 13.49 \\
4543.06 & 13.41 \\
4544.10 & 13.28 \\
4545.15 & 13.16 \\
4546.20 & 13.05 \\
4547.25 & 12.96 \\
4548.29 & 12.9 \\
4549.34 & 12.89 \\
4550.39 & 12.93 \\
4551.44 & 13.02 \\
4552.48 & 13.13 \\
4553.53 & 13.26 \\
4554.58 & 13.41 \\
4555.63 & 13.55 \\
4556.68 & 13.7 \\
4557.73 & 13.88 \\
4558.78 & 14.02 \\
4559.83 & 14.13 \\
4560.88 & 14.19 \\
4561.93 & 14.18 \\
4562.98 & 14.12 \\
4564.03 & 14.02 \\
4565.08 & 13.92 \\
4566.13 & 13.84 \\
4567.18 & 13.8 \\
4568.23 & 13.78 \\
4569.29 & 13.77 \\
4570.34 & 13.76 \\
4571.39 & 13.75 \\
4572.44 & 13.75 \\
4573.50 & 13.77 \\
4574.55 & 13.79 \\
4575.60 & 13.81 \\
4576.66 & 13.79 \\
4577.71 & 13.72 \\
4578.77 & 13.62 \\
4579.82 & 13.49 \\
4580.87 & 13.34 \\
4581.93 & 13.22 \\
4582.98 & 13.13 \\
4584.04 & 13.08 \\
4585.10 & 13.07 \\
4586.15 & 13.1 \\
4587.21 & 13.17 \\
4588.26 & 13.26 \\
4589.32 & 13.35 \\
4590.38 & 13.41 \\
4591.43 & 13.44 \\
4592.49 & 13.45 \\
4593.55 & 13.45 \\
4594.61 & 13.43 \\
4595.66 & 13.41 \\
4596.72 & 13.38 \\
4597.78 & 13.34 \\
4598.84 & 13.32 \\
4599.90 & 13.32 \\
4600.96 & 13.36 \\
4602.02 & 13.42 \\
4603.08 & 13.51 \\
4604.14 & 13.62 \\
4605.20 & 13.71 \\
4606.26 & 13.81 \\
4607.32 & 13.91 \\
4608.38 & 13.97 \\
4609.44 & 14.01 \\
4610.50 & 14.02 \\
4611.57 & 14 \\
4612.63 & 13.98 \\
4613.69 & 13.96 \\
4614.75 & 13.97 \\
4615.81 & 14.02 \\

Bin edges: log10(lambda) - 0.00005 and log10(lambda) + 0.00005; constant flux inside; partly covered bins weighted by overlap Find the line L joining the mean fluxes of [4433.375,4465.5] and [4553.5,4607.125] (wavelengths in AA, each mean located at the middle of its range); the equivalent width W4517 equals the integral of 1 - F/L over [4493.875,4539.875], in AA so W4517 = -2.28 AA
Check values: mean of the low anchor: 11.7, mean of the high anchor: 13.6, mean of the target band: 13.3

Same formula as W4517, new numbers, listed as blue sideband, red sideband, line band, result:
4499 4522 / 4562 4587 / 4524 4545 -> 2.03 AA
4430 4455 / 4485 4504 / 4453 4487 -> 1.11 AA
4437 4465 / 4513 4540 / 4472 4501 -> -1.67 AA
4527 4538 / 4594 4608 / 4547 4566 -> -1.64 AA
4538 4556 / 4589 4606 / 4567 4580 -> -0.41 AA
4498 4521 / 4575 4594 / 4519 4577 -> 1.89 AA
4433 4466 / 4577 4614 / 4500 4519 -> -2.56 AA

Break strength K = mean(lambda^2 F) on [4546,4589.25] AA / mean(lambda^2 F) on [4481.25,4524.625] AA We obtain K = 1.0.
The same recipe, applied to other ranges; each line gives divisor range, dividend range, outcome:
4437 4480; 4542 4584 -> 1.18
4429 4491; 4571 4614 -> 1.19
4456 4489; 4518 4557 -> 1.08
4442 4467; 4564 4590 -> 1.22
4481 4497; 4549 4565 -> 1.09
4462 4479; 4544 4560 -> 1.12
